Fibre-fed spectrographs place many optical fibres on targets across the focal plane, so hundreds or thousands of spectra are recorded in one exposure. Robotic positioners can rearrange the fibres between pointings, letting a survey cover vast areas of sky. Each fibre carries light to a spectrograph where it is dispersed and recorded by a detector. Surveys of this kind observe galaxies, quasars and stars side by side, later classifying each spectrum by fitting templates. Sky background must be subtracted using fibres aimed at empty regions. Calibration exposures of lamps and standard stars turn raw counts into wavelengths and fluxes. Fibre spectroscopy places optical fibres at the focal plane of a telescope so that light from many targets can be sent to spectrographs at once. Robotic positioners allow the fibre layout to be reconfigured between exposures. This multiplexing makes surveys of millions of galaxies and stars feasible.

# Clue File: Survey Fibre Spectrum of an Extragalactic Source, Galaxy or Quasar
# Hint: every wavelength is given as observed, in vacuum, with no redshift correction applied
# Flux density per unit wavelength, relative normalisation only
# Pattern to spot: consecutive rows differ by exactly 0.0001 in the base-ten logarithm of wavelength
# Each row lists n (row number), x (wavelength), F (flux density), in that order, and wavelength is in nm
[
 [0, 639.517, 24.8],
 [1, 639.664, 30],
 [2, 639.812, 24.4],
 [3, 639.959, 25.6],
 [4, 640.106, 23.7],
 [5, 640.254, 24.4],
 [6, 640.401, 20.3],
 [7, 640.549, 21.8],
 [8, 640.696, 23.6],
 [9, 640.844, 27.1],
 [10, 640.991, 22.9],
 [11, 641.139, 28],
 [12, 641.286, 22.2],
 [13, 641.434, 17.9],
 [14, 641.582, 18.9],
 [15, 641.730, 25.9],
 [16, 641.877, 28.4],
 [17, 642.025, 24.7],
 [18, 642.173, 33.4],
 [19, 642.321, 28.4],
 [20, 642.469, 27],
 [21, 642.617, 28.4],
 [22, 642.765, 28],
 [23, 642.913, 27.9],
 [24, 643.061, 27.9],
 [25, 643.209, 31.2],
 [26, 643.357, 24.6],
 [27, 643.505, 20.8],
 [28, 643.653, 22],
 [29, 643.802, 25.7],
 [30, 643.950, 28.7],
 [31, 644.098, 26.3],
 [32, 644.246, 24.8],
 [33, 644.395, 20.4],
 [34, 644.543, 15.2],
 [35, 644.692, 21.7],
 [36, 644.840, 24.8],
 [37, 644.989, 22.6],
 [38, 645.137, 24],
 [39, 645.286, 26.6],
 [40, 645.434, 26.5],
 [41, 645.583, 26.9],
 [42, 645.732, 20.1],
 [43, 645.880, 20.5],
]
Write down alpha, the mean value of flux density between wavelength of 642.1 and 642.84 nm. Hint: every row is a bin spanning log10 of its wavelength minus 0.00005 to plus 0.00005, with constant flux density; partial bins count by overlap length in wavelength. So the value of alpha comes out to 29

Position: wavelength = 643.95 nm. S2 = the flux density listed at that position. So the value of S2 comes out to 28.7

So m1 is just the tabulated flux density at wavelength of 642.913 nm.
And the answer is 27.9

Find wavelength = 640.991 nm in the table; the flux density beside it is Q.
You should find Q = 22.9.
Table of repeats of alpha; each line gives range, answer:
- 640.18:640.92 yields 23.4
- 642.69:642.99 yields 28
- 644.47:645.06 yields 21.1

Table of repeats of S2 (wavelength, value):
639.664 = 30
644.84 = 24.8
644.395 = 20.4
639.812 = 24.4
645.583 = 26.9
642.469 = 27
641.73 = 25.9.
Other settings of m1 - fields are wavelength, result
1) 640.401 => 20.3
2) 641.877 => 28.4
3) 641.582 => 18.9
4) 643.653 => 22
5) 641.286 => 22.2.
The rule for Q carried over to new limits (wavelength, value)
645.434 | 26.5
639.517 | 24.8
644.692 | 21.7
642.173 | 33.4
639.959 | 25.6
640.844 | 27.1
